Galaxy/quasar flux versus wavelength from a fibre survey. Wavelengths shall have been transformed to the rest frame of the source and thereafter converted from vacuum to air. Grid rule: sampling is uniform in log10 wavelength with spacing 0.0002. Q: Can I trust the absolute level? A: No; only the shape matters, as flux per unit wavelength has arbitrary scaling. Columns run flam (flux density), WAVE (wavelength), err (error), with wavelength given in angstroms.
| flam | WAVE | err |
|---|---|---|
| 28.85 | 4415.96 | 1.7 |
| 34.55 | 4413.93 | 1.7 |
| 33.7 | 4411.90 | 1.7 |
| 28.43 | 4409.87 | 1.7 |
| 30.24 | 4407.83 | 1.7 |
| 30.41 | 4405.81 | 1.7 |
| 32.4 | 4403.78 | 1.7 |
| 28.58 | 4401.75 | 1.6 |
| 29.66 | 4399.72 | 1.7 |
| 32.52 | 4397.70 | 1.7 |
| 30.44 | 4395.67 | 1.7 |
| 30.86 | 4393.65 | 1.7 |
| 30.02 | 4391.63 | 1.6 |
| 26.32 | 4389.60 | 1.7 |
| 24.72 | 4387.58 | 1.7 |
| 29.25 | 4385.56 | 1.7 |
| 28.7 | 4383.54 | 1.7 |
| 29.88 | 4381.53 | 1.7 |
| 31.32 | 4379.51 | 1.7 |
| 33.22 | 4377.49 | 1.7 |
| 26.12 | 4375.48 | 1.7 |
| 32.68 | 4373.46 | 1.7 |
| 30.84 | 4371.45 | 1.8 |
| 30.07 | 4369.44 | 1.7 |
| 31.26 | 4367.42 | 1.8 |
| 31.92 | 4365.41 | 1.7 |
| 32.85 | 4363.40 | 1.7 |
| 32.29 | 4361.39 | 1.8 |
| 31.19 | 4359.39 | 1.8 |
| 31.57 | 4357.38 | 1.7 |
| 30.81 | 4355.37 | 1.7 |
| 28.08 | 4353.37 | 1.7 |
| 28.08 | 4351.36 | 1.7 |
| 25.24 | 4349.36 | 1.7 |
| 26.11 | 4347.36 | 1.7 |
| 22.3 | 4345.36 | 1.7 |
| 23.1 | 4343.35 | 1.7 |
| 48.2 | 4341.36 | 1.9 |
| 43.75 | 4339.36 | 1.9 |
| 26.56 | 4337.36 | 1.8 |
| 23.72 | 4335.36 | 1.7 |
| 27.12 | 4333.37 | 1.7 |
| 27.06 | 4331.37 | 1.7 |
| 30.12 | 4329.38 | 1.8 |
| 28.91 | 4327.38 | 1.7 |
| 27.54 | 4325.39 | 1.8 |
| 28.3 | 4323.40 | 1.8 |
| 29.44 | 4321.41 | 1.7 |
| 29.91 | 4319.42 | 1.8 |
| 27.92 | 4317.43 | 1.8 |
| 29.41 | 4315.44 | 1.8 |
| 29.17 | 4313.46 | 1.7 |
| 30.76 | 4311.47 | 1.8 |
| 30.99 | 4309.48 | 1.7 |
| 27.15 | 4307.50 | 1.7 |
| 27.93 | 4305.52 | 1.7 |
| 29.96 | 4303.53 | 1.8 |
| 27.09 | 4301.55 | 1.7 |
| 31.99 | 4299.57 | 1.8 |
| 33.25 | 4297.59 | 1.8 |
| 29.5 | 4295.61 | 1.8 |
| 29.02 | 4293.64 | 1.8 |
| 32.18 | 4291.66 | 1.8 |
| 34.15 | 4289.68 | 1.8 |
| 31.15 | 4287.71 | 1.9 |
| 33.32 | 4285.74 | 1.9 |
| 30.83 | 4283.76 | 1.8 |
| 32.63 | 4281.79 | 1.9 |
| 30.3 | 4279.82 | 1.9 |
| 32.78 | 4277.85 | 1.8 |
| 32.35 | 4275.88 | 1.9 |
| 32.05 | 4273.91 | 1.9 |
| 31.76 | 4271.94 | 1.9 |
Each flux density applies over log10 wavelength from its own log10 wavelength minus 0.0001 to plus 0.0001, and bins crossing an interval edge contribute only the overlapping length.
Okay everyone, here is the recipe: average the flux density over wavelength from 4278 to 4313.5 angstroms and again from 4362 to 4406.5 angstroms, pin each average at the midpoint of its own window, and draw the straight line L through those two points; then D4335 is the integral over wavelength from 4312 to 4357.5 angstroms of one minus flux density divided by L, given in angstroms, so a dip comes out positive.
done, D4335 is 1.9 angstroms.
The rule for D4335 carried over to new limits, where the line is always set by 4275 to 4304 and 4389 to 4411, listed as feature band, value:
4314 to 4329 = 1.0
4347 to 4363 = 0.6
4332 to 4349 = 0.5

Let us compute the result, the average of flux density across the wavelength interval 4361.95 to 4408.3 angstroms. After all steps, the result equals 30.2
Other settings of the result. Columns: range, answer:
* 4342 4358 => 27.3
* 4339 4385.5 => 30.6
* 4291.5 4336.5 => 29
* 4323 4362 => 29.5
